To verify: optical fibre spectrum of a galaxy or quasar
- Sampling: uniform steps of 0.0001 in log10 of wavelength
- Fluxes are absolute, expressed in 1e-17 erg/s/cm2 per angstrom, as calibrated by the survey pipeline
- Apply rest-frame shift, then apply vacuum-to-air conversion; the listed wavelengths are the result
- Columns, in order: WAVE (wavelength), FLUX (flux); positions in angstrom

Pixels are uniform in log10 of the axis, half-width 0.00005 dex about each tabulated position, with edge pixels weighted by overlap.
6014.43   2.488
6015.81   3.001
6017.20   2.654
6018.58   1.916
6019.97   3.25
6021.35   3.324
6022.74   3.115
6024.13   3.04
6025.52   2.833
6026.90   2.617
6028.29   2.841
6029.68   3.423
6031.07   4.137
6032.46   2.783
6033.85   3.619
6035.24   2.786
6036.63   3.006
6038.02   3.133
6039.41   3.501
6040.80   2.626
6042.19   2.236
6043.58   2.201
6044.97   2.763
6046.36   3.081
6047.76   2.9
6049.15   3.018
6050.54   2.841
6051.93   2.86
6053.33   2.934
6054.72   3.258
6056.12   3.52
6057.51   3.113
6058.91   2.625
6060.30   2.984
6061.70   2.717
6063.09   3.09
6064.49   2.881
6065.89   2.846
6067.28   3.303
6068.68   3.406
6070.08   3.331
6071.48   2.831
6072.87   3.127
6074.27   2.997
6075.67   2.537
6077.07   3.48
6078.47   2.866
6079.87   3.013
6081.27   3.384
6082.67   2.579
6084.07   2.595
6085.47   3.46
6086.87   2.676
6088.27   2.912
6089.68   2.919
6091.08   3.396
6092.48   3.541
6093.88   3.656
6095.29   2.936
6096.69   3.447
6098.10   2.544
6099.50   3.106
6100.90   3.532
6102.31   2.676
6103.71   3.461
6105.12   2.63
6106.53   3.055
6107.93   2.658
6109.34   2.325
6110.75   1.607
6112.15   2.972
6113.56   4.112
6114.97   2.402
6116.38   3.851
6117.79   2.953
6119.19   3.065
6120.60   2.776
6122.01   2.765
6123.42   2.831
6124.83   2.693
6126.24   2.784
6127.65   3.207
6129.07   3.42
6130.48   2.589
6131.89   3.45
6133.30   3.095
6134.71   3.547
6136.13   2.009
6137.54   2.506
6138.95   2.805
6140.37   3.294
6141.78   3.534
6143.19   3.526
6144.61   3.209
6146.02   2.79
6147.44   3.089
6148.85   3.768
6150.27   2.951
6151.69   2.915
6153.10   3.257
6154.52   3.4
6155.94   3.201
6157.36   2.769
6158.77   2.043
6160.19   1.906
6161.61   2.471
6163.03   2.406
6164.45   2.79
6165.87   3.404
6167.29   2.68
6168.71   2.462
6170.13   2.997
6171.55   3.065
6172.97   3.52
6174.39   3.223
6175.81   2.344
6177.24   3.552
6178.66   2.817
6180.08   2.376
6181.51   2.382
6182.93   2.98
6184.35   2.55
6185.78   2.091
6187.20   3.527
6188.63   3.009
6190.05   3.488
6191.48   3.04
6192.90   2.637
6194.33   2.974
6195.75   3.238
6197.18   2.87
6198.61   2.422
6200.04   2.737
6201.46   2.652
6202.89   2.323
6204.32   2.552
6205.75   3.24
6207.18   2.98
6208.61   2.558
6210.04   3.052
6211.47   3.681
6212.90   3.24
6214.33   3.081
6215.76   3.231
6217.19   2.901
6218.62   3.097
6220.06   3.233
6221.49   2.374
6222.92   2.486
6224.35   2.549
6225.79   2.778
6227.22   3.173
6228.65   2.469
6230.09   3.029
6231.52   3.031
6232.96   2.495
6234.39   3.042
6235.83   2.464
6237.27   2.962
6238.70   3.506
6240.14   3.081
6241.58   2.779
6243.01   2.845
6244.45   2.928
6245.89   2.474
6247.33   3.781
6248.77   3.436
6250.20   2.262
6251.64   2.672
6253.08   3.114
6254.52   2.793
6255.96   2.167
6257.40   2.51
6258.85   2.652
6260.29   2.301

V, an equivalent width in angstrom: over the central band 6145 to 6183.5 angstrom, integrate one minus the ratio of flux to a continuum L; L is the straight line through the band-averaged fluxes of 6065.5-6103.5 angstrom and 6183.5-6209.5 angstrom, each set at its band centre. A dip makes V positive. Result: 0.38 angstrom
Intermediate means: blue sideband 3.09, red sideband 2.83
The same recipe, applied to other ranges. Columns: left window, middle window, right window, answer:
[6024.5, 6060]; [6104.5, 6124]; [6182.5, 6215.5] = 0.6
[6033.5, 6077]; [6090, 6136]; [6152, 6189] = -2.0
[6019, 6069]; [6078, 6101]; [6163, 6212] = -0.9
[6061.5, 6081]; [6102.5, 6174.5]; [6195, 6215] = 0.8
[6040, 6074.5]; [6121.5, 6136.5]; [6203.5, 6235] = -0.2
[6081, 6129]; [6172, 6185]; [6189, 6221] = 0.4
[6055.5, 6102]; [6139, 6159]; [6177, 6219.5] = -1.1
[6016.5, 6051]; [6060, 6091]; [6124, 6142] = -0.5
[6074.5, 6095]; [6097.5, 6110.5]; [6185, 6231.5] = 0.8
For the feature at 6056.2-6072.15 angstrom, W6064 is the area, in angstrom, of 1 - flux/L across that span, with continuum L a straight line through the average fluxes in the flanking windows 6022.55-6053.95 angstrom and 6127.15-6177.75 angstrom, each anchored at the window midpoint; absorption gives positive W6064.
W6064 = -0.3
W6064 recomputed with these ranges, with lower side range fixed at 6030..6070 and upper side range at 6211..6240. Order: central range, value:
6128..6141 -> 0.0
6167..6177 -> 0.1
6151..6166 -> 1.1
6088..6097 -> -0.8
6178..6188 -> 0.9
